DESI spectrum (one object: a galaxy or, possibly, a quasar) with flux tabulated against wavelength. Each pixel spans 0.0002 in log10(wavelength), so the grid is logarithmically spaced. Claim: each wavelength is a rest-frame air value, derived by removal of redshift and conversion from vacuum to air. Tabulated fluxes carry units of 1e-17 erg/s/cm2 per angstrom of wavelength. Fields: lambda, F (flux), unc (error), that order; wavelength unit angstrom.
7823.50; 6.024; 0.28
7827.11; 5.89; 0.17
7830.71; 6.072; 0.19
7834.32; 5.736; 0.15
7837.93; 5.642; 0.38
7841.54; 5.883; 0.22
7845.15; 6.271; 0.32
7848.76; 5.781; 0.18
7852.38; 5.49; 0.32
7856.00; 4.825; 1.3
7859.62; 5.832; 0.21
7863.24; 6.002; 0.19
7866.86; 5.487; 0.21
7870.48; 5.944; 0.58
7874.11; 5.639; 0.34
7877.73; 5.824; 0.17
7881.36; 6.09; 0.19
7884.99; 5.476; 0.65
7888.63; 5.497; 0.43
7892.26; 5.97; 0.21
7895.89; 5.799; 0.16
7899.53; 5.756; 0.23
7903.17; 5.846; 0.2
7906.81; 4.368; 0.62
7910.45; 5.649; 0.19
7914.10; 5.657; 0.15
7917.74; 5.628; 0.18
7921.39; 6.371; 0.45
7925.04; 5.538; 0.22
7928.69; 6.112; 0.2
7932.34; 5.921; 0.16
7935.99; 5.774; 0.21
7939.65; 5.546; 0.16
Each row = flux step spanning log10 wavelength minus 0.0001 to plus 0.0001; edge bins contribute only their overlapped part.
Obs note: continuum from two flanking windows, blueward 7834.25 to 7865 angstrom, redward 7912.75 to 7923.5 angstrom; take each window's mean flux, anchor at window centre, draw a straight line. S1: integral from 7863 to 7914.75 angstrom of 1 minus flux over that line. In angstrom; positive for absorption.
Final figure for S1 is 1.4 angstrom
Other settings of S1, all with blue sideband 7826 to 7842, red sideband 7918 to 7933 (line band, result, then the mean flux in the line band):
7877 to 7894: 0.4 angstrom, 5.77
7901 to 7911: 1.1 angstrom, 5.26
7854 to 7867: 0.7 angstrom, 5.54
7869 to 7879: 0.2 angstrom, 5.8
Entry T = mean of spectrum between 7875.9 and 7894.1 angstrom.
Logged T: 5.77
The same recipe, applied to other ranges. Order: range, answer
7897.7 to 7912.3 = 5.4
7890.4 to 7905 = 5.84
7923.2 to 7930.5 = 5.82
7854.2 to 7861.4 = 5.33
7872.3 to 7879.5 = 5.74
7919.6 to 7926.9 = 5.95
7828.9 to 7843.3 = 5.83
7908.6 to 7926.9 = 5.77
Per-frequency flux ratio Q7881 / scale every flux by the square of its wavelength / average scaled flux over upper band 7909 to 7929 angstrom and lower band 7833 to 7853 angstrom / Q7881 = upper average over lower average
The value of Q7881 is 1.0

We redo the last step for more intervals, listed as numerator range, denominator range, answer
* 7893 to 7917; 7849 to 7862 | 1.03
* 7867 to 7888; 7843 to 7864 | 1.02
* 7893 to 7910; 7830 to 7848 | 0.95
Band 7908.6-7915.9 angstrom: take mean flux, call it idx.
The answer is 5.64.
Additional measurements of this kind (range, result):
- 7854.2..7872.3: 5.62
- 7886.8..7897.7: 5.76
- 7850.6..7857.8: 5.15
